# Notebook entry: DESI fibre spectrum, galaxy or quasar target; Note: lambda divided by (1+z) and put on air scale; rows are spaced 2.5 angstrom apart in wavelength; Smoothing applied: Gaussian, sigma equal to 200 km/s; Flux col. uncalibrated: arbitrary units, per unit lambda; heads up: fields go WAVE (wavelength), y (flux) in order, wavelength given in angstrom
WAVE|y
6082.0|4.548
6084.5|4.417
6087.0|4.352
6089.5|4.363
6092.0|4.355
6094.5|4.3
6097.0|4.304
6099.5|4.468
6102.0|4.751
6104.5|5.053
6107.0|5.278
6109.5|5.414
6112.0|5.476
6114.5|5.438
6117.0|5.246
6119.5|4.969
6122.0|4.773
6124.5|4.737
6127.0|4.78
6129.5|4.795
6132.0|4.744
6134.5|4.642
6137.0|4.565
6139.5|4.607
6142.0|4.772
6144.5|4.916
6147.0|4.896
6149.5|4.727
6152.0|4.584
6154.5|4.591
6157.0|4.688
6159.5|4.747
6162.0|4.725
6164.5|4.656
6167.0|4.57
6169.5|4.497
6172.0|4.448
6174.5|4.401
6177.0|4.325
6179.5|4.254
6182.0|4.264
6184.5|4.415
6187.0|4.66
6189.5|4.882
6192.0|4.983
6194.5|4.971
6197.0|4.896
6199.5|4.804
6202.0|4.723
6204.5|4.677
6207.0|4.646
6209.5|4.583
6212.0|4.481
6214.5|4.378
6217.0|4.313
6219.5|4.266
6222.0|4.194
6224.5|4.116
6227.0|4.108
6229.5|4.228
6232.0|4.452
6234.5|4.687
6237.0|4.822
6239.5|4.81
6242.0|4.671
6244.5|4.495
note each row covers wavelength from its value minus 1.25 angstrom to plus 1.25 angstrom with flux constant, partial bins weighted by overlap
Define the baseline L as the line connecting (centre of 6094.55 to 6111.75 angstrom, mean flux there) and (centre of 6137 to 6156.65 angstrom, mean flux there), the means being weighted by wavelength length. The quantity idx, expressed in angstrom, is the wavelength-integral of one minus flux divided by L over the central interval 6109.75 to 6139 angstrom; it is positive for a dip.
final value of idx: -0.8 angstrom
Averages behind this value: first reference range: 4.87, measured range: 4.93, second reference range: 4.72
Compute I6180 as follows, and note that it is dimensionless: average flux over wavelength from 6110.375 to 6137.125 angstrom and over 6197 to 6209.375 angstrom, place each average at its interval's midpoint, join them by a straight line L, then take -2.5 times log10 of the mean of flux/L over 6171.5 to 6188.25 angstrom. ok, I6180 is 0.09 mag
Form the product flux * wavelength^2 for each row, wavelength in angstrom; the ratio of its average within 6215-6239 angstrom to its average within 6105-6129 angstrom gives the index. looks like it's 0.89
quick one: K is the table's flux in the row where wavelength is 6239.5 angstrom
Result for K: 4.81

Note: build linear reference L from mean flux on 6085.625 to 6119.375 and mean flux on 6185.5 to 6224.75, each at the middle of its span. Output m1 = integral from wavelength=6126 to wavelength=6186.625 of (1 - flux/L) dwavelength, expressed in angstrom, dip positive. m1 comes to 1.4 angstrom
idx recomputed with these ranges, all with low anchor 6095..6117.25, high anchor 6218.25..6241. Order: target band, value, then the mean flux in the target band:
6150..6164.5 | 0.3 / 4.67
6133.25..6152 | 0.4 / 4.72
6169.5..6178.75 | 0.6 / 4.4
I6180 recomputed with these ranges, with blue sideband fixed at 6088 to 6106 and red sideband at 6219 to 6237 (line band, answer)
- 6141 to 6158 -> -0.070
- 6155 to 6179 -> -0.032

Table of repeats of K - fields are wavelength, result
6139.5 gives 4.607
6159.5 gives 4.747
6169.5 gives 4.497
